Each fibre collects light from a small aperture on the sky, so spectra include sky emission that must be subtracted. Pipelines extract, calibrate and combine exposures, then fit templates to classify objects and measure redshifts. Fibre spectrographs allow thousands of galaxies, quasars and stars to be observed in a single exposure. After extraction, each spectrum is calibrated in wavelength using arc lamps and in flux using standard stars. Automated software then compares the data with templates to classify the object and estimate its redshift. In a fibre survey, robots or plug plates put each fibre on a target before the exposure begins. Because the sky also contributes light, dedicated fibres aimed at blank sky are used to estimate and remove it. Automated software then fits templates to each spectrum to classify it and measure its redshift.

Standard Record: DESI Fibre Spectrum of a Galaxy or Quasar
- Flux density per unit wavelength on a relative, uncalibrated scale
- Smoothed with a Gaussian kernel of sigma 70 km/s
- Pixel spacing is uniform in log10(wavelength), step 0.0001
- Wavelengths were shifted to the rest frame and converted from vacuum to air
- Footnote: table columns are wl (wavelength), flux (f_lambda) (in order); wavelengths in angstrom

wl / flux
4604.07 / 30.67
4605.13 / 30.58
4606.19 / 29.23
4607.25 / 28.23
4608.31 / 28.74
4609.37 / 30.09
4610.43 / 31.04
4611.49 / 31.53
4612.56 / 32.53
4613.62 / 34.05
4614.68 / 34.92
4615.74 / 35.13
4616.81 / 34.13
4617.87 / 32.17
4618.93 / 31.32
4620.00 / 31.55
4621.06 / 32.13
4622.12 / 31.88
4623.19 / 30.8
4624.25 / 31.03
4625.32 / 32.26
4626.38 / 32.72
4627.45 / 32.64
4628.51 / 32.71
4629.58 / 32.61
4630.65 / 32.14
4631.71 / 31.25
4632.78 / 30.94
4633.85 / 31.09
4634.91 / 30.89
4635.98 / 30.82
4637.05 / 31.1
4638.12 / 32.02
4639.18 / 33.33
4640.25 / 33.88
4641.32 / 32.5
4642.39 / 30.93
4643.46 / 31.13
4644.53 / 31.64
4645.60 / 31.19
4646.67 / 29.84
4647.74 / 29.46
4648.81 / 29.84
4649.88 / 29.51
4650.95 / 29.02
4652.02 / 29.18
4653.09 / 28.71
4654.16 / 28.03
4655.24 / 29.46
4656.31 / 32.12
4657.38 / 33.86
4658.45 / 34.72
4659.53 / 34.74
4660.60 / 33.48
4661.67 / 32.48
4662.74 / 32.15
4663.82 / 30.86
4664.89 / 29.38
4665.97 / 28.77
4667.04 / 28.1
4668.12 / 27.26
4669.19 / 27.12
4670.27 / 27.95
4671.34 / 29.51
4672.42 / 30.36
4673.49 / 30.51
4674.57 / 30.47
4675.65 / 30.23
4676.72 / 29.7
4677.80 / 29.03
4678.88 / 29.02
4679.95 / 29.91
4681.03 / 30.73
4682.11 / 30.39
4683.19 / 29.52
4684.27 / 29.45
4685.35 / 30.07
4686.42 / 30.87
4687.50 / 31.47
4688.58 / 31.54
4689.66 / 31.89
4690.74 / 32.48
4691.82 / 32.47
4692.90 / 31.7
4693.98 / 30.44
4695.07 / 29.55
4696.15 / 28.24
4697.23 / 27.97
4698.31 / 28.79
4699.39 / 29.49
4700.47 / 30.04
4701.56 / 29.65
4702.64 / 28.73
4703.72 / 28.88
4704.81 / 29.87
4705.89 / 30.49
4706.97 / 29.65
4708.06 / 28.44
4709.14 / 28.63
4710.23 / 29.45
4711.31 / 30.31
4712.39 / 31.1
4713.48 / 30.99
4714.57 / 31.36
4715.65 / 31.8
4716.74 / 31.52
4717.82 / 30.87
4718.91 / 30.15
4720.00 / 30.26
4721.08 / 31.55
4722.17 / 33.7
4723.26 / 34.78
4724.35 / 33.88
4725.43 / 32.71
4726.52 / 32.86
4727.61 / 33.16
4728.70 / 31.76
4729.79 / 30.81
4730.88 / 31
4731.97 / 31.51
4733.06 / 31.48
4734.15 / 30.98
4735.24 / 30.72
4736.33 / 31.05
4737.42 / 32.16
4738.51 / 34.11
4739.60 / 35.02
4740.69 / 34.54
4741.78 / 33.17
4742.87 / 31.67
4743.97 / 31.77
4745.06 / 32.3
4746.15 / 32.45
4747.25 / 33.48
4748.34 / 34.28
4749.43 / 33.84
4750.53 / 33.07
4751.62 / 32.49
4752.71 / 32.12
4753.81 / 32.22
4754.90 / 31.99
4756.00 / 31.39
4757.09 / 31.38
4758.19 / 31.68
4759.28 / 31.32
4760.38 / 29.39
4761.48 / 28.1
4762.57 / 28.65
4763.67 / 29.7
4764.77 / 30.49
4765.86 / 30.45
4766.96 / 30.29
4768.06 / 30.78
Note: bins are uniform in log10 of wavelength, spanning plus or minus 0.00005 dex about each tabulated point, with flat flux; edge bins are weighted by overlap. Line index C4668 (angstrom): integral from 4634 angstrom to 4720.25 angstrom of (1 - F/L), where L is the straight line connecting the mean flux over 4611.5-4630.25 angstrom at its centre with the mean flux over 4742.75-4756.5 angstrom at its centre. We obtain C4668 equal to 5.7 angstrom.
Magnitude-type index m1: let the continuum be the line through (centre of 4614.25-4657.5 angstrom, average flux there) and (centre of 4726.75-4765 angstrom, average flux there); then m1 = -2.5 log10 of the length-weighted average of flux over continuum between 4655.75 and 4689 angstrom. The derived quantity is 0.038 mag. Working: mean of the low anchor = 31.5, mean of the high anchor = 31.9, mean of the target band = 30.5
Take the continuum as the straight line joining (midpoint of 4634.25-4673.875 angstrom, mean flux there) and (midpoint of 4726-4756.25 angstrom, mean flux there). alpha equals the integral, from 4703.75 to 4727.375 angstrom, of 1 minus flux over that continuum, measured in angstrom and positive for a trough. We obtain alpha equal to 0.6 angstrom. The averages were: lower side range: 30.7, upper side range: 32.4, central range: 31.1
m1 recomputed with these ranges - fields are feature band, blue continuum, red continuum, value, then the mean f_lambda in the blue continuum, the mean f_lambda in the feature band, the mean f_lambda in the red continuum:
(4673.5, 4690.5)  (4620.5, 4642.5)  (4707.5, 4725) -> 0.040 mag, 31.9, 30.3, 31.2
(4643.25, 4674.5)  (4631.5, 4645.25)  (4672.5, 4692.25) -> 0.028 mag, 31.6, 30.4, 30.5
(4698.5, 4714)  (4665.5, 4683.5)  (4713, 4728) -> 0.056 mag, 29.3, 29.7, 32.1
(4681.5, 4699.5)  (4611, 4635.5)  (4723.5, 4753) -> 0.071 mag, 32.3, 30.4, 32.6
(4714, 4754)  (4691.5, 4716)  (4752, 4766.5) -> -0.070 mag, 29.9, 32.3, 30.7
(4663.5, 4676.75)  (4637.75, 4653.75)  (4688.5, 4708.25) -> 0.044 mag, 30.8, 29.2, 30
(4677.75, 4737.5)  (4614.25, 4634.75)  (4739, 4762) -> 0.053 mag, 32.3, 30.7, 32.3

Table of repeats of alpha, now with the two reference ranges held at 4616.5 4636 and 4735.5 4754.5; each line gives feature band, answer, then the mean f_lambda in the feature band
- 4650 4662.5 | 0.3 angstrom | 31.4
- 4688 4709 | 1.6 angstrom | 30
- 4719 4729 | 0.0 angstrom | 32.6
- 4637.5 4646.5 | 0.0 angstrom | 32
